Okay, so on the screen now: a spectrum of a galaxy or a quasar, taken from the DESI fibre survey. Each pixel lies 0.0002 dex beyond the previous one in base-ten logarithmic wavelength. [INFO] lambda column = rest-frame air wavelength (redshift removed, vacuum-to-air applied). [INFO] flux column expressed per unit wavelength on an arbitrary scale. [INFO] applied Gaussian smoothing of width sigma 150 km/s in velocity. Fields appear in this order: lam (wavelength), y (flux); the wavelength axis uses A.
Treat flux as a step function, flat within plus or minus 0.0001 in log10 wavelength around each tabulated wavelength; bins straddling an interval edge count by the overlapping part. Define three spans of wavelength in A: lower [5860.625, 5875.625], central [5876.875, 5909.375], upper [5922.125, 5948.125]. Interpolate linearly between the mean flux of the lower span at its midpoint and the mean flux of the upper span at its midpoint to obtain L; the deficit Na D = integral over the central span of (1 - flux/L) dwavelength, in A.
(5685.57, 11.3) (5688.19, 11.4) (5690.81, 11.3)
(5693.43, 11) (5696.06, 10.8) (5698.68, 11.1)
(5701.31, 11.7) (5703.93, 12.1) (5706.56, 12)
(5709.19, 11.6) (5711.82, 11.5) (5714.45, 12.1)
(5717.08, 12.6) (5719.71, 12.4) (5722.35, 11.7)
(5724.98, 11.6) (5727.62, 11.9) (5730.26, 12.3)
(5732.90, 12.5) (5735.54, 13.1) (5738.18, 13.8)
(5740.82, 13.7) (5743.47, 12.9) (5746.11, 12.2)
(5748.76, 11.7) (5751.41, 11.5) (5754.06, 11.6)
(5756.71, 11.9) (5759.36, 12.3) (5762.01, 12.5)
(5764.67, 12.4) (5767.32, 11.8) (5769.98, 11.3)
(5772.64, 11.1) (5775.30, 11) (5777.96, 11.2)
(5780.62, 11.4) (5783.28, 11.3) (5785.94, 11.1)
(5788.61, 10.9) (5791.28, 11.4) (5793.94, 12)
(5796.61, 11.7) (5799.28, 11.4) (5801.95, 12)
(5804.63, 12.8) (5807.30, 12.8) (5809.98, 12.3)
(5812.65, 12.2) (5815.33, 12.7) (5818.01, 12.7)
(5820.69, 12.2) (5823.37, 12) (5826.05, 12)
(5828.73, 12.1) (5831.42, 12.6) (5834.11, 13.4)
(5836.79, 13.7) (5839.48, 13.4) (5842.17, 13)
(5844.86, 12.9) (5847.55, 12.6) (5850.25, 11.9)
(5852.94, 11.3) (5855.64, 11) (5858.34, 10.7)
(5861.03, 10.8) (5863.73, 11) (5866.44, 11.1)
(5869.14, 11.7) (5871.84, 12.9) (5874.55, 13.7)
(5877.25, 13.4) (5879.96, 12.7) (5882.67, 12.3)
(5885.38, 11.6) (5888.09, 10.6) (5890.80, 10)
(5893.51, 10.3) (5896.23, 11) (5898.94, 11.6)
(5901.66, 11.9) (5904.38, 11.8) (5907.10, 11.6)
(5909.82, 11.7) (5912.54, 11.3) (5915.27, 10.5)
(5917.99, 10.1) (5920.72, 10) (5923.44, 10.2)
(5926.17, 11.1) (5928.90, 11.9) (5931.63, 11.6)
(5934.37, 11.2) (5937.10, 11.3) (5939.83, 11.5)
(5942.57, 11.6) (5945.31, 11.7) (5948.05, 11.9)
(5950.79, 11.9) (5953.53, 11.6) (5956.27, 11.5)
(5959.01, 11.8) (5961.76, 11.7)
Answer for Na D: 0.5 A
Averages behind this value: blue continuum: 11.9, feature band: 11.5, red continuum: 11.4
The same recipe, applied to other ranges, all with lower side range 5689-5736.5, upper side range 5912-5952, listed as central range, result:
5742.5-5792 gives 0.1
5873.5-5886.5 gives -1.6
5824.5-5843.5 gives -2.3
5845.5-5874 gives -0.5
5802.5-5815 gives -1.0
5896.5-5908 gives -0.4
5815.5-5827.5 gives -0.8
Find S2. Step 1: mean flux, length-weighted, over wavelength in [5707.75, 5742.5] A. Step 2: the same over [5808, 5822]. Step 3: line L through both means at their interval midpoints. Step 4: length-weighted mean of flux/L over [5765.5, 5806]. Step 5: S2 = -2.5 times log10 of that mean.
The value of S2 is 0.08 mag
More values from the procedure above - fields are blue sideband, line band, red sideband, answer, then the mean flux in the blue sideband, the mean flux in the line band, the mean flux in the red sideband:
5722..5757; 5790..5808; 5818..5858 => 0.034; 12.3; 12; 12.4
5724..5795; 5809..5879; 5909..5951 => -0.065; 11.9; 12.3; 11.2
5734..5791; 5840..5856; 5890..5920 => -0.077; 11.9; 12.2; 11.1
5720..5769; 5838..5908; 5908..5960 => -0.018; 12.3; 11.8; 11.3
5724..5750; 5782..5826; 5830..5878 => 0.038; 12.6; 12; 12.3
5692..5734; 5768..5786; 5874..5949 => 0.042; 11.8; 11.2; 11.4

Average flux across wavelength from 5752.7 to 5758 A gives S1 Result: 11.7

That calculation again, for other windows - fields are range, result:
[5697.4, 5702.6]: 11.4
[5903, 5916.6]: 11.4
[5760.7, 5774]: 11.8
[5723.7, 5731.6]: 11.9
